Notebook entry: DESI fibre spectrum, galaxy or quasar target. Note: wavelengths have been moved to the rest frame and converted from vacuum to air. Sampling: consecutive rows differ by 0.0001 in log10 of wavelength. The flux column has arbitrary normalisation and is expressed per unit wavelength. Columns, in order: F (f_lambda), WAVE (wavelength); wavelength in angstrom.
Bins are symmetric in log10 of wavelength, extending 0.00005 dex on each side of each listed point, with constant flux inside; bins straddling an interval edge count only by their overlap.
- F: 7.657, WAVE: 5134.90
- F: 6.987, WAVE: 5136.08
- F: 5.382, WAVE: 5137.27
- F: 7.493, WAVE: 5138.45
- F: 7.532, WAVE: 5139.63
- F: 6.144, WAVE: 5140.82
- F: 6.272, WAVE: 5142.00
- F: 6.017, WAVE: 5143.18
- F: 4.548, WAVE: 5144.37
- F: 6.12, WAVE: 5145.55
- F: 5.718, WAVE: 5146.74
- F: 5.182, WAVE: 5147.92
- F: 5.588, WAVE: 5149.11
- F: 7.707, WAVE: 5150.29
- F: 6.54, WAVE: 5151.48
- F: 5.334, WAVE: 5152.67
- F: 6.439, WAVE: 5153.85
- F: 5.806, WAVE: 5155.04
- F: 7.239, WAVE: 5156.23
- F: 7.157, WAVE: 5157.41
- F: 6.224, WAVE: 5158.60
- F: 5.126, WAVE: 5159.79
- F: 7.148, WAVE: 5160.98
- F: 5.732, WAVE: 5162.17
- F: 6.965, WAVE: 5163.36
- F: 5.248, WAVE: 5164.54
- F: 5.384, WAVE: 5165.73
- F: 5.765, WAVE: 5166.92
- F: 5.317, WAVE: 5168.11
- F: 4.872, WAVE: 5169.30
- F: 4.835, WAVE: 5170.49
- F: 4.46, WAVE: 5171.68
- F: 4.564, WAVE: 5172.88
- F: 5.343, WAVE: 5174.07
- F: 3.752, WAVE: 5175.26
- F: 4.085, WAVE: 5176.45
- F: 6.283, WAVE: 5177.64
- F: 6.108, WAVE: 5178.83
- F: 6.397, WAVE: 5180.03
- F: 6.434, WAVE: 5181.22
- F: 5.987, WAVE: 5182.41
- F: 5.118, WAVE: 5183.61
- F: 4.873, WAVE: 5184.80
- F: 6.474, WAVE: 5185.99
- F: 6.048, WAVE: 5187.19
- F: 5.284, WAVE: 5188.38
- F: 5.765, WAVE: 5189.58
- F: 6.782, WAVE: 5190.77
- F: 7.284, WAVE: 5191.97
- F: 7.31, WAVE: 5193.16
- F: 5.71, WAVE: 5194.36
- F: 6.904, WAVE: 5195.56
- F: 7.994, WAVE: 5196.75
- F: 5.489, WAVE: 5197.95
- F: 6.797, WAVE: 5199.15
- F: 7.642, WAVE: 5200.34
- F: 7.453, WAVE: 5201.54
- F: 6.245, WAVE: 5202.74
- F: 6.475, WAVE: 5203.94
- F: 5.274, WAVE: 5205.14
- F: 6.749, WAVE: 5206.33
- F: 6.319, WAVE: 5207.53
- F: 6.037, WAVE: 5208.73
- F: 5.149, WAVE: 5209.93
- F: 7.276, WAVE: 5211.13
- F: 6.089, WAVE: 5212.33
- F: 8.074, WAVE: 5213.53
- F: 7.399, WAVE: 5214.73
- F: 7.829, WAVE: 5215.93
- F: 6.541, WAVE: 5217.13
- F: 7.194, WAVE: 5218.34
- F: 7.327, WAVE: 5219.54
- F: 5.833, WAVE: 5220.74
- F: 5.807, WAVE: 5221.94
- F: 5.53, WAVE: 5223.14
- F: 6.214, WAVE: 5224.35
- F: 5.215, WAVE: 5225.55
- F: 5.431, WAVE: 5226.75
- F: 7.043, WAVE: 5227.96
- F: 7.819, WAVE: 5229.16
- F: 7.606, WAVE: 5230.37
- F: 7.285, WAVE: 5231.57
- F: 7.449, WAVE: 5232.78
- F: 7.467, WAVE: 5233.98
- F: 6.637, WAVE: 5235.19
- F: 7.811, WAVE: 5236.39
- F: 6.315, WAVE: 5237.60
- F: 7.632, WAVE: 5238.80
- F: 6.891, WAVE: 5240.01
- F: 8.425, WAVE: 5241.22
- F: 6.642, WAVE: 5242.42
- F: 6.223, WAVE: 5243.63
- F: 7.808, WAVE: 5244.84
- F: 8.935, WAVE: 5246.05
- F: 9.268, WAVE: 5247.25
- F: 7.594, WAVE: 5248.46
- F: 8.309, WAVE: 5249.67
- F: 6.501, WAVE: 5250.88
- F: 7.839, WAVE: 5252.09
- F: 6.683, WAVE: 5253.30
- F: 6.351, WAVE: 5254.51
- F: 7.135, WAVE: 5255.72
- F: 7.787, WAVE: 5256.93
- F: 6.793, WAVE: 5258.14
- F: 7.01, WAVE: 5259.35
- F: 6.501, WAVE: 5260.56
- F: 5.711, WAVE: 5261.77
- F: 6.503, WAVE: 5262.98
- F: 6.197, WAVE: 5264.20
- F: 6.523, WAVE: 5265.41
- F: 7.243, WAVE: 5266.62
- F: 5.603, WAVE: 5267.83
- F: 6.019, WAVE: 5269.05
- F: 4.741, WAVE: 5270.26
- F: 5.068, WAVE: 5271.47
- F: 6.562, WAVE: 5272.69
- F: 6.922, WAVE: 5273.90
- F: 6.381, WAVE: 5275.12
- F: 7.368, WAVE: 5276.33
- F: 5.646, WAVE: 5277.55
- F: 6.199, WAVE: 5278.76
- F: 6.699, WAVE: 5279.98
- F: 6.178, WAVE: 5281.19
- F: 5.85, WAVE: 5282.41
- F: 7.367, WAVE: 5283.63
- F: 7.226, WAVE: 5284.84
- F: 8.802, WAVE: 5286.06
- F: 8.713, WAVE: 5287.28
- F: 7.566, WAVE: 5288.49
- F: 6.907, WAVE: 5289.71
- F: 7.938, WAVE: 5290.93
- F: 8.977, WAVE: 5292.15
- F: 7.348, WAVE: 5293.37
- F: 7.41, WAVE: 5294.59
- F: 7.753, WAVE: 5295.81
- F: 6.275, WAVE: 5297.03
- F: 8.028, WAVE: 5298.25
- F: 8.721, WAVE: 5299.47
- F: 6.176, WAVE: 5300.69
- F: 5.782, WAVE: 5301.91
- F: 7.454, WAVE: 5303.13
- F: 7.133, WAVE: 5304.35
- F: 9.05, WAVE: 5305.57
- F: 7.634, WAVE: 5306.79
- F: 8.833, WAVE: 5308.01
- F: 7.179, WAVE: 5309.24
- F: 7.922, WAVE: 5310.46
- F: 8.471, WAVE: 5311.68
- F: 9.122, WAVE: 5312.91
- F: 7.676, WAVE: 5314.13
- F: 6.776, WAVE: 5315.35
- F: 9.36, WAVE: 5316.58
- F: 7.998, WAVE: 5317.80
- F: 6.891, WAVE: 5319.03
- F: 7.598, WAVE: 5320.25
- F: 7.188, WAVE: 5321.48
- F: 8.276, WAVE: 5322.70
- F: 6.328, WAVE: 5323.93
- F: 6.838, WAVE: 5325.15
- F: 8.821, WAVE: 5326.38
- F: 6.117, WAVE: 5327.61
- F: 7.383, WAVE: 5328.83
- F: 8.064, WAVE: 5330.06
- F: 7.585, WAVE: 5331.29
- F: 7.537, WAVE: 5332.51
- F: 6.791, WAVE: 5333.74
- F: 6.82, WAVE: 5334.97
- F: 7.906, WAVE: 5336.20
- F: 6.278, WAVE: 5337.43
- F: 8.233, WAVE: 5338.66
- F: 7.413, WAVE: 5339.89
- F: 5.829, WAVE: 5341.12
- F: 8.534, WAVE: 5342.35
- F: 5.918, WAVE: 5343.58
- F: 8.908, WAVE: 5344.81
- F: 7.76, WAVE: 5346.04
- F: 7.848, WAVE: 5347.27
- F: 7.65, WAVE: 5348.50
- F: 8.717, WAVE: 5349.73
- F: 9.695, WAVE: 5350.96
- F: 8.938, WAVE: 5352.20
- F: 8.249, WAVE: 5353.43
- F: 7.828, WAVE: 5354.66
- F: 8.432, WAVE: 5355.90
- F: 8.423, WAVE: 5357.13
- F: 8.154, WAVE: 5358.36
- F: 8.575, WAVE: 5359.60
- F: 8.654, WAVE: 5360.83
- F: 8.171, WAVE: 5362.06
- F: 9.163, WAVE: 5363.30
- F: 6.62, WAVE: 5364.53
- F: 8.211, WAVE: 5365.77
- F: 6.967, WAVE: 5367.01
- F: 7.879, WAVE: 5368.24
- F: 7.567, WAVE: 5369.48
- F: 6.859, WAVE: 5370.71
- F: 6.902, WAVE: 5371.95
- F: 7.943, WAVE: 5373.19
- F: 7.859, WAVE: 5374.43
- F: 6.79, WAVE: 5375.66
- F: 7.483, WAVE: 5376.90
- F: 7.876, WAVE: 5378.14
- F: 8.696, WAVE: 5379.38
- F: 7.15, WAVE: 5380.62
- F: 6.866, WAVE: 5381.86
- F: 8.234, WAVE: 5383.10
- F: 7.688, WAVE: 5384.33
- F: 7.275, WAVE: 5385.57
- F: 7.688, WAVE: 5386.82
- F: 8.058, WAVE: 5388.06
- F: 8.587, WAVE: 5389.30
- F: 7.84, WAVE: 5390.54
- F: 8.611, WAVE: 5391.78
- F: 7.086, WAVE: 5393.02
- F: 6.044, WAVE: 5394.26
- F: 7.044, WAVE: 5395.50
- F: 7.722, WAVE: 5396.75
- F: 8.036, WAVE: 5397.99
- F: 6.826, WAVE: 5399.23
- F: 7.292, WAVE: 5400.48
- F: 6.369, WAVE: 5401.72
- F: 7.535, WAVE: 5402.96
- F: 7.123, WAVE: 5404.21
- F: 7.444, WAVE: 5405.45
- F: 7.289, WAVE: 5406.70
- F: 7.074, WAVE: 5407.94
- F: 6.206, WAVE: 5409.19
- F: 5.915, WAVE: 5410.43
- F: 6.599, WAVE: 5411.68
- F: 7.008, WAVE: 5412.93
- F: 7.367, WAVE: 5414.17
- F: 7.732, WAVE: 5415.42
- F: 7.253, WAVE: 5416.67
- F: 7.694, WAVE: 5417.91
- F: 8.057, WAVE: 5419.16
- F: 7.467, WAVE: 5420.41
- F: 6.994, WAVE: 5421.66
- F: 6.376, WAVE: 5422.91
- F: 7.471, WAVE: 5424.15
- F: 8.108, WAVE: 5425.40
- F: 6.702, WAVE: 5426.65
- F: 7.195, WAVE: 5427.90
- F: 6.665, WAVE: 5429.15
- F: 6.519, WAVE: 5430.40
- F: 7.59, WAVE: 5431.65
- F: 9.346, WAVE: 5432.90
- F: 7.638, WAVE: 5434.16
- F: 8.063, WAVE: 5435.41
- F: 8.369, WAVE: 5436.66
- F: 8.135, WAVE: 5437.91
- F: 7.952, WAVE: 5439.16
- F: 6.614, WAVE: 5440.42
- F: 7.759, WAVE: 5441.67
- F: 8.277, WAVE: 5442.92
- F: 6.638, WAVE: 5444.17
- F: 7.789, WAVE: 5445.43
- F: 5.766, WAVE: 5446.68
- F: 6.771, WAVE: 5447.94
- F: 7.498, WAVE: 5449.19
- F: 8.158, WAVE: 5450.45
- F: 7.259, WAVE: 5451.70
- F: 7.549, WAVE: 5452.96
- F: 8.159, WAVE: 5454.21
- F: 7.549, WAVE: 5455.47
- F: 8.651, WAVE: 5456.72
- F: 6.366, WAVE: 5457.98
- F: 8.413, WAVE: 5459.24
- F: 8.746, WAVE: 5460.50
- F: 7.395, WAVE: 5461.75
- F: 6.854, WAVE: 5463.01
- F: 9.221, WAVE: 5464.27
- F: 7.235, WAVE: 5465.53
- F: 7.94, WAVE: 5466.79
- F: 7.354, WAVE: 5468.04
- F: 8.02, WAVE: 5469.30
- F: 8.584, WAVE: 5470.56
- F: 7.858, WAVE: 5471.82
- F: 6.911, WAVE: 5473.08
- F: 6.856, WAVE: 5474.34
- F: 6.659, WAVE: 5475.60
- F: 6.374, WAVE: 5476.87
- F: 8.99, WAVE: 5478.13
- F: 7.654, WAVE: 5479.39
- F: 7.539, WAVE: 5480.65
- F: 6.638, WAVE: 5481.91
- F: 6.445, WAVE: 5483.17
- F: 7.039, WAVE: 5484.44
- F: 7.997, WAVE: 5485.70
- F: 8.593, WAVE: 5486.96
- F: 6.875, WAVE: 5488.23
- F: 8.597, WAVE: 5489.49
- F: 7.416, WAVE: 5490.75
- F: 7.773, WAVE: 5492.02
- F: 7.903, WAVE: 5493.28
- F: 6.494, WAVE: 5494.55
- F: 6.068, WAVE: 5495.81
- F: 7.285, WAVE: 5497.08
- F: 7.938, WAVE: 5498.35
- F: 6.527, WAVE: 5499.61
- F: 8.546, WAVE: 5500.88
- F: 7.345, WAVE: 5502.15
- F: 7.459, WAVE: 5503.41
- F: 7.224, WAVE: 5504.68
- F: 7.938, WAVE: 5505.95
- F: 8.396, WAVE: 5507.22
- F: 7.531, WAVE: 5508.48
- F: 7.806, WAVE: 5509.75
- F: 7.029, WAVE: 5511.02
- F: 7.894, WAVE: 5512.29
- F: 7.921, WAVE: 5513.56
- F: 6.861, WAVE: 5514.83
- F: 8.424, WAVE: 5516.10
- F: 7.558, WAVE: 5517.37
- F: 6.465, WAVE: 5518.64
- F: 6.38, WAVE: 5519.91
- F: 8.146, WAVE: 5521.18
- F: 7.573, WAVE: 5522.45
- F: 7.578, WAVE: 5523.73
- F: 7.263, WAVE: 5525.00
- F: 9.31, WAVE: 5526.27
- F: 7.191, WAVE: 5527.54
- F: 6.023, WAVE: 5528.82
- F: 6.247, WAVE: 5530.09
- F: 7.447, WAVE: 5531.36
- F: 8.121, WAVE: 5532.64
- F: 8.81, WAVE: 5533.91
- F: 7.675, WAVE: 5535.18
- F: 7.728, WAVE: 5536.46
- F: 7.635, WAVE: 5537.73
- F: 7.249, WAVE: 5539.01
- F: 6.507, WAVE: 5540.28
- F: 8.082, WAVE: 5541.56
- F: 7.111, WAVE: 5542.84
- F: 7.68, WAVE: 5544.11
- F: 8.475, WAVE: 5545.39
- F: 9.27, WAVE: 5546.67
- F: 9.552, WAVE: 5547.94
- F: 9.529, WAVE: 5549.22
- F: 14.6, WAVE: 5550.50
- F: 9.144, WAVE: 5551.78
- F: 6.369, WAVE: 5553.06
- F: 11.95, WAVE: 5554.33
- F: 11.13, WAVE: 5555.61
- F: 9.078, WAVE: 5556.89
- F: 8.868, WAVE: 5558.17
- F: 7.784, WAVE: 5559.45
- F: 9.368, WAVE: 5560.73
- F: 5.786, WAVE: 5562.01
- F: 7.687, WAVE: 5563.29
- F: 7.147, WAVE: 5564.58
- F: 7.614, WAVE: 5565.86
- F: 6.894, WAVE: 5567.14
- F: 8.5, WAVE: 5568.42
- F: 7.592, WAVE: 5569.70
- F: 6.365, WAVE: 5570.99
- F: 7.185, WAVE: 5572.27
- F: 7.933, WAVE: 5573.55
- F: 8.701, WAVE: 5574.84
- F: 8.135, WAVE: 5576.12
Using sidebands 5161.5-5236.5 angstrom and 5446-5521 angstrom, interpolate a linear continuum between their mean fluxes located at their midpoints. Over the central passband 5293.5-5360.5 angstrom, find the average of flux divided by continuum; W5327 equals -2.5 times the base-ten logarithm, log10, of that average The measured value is -0.135 mag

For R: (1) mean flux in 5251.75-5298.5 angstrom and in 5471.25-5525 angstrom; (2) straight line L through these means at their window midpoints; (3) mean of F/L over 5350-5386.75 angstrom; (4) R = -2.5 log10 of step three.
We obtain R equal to -0.117 mag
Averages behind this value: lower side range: 6.85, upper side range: 7.44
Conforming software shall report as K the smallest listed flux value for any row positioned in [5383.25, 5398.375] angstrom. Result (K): 6.044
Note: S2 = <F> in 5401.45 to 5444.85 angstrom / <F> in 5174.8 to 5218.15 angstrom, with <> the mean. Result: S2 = 1.2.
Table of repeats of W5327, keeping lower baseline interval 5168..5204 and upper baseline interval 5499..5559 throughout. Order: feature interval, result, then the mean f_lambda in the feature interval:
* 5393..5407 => 0.017 mag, 7.15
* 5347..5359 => -0.203 mag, 8.41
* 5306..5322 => -0.176 mag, 7.91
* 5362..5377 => -0.071 mag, 7.55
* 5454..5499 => 0.024 mag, 7.56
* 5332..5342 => -0.040 mag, 7.13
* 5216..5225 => -0.048 mag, 6.43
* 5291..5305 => -0.119 mag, 7.4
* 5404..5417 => 0.051 mag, 6.99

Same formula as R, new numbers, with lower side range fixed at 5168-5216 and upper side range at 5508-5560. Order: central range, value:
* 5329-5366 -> -0.126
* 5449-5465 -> -0.023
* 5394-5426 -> 0.033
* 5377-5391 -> -0.082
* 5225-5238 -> -0.098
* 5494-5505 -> 0.101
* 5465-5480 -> 0.032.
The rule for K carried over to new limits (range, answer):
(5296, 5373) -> 5.782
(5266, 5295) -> 4.741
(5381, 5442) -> 5.915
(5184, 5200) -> 4.873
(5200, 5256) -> 5.149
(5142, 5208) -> 3.752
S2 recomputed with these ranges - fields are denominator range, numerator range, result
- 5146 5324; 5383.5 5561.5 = 1.14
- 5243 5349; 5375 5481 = 1.03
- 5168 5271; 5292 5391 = 1.18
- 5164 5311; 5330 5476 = 1.13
